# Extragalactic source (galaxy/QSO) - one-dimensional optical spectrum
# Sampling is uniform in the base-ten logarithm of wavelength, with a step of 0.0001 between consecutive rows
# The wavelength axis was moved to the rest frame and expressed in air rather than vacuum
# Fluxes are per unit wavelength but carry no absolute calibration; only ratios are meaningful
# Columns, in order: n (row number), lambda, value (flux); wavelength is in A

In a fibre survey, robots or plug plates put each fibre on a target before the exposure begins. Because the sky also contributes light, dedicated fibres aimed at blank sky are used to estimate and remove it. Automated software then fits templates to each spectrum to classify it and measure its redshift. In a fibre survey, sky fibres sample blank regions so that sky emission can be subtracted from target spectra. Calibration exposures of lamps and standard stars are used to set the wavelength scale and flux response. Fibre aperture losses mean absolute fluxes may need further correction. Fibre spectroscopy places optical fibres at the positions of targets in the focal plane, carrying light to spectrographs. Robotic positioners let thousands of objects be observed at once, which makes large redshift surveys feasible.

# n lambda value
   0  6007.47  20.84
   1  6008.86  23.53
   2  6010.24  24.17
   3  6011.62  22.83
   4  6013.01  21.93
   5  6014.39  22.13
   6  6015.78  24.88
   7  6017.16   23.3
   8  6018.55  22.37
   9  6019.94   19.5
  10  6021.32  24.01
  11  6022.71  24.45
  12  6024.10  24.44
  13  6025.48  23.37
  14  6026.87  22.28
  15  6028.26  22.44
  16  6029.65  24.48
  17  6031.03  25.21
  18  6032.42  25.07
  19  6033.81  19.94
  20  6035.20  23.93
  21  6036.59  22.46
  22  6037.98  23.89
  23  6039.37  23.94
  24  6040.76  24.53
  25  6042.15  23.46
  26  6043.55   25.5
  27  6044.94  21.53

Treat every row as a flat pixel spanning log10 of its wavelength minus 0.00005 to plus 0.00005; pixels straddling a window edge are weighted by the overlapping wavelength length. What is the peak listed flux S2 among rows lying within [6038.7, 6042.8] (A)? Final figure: 24.53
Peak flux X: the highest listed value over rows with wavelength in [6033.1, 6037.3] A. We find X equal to 23.93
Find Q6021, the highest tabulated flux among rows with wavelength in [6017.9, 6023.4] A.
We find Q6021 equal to 24.45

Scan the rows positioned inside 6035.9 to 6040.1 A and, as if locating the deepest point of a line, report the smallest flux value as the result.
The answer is 22.46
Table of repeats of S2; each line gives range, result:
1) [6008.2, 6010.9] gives 24.17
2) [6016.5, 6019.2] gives 23.3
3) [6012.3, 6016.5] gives 24.88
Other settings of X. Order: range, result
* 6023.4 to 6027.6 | 24.44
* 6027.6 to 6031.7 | 25.21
